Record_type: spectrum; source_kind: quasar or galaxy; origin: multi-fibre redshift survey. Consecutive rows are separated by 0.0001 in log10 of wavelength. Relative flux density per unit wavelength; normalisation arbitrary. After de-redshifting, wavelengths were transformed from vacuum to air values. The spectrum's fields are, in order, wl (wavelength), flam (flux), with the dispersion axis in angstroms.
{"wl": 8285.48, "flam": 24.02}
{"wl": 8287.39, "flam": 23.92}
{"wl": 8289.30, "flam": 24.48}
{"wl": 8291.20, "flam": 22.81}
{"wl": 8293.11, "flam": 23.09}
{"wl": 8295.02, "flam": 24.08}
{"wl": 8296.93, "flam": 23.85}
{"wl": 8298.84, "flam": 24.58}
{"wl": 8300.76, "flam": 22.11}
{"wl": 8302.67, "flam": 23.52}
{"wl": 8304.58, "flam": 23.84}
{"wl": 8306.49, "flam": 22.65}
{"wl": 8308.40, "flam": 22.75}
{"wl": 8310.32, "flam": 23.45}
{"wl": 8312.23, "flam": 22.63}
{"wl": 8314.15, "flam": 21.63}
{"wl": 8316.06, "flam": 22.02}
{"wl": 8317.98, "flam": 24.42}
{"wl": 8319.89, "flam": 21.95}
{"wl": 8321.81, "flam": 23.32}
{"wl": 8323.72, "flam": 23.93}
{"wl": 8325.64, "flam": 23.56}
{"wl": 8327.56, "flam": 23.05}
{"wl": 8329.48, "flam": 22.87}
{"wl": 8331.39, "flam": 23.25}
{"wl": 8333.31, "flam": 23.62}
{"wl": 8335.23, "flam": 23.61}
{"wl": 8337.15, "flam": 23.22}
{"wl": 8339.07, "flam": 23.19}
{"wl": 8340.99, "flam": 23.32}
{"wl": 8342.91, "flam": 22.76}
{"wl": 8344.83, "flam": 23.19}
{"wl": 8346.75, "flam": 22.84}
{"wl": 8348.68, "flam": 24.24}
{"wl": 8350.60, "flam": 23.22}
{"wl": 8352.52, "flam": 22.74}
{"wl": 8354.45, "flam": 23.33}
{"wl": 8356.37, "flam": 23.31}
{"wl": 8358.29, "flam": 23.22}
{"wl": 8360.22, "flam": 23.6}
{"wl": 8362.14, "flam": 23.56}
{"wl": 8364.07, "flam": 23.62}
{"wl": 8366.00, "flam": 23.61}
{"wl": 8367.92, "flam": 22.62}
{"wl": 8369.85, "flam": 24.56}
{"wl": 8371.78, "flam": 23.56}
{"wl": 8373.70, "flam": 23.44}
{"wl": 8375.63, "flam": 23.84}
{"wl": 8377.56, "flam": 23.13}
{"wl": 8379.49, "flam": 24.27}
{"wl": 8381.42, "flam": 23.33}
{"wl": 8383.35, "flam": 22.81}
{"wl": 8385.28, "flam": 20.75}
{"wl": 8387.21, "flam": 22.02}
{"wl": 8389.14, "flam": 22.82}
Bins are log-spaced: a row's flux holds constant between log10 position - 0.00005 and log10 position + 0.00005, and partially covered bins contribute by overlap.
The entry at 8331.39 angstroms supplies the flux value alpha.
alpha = 23.25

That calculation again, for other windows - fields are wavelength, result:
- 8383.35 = 22.81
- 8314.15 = 21.63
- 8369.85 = 24.56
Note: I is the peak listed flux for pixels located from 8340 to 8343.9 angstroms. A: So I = 23.32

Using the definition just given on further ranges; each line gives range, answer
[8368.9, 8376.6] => 24.56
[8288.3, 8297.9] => 24.48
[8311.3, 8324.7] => 24.42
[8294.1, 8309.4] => 24.58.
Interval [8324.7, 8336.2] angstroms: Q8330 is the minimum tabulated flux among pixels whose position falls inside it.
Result 22.87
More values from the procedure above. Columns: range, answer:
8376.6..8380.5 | 23.13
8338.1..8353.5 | 22.74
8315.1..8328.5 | 21.95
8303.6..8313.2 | 22.63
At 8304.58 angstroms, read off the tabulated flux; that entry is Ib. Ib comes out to 23.84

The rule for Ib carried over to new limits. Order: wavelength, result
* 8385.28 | 20.75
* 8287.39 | 23.92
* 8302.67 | 23.52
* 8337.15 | 23.22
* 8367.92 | 22.62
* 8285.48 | 24.02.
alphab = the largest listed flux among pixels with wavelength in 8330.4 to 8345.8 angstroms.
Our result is 23.62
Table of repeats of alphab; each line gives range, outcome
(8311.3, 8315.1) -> 22.63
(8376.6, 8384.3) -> 24.27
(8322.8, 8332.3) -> 23.93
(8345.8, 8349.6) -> 24.24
